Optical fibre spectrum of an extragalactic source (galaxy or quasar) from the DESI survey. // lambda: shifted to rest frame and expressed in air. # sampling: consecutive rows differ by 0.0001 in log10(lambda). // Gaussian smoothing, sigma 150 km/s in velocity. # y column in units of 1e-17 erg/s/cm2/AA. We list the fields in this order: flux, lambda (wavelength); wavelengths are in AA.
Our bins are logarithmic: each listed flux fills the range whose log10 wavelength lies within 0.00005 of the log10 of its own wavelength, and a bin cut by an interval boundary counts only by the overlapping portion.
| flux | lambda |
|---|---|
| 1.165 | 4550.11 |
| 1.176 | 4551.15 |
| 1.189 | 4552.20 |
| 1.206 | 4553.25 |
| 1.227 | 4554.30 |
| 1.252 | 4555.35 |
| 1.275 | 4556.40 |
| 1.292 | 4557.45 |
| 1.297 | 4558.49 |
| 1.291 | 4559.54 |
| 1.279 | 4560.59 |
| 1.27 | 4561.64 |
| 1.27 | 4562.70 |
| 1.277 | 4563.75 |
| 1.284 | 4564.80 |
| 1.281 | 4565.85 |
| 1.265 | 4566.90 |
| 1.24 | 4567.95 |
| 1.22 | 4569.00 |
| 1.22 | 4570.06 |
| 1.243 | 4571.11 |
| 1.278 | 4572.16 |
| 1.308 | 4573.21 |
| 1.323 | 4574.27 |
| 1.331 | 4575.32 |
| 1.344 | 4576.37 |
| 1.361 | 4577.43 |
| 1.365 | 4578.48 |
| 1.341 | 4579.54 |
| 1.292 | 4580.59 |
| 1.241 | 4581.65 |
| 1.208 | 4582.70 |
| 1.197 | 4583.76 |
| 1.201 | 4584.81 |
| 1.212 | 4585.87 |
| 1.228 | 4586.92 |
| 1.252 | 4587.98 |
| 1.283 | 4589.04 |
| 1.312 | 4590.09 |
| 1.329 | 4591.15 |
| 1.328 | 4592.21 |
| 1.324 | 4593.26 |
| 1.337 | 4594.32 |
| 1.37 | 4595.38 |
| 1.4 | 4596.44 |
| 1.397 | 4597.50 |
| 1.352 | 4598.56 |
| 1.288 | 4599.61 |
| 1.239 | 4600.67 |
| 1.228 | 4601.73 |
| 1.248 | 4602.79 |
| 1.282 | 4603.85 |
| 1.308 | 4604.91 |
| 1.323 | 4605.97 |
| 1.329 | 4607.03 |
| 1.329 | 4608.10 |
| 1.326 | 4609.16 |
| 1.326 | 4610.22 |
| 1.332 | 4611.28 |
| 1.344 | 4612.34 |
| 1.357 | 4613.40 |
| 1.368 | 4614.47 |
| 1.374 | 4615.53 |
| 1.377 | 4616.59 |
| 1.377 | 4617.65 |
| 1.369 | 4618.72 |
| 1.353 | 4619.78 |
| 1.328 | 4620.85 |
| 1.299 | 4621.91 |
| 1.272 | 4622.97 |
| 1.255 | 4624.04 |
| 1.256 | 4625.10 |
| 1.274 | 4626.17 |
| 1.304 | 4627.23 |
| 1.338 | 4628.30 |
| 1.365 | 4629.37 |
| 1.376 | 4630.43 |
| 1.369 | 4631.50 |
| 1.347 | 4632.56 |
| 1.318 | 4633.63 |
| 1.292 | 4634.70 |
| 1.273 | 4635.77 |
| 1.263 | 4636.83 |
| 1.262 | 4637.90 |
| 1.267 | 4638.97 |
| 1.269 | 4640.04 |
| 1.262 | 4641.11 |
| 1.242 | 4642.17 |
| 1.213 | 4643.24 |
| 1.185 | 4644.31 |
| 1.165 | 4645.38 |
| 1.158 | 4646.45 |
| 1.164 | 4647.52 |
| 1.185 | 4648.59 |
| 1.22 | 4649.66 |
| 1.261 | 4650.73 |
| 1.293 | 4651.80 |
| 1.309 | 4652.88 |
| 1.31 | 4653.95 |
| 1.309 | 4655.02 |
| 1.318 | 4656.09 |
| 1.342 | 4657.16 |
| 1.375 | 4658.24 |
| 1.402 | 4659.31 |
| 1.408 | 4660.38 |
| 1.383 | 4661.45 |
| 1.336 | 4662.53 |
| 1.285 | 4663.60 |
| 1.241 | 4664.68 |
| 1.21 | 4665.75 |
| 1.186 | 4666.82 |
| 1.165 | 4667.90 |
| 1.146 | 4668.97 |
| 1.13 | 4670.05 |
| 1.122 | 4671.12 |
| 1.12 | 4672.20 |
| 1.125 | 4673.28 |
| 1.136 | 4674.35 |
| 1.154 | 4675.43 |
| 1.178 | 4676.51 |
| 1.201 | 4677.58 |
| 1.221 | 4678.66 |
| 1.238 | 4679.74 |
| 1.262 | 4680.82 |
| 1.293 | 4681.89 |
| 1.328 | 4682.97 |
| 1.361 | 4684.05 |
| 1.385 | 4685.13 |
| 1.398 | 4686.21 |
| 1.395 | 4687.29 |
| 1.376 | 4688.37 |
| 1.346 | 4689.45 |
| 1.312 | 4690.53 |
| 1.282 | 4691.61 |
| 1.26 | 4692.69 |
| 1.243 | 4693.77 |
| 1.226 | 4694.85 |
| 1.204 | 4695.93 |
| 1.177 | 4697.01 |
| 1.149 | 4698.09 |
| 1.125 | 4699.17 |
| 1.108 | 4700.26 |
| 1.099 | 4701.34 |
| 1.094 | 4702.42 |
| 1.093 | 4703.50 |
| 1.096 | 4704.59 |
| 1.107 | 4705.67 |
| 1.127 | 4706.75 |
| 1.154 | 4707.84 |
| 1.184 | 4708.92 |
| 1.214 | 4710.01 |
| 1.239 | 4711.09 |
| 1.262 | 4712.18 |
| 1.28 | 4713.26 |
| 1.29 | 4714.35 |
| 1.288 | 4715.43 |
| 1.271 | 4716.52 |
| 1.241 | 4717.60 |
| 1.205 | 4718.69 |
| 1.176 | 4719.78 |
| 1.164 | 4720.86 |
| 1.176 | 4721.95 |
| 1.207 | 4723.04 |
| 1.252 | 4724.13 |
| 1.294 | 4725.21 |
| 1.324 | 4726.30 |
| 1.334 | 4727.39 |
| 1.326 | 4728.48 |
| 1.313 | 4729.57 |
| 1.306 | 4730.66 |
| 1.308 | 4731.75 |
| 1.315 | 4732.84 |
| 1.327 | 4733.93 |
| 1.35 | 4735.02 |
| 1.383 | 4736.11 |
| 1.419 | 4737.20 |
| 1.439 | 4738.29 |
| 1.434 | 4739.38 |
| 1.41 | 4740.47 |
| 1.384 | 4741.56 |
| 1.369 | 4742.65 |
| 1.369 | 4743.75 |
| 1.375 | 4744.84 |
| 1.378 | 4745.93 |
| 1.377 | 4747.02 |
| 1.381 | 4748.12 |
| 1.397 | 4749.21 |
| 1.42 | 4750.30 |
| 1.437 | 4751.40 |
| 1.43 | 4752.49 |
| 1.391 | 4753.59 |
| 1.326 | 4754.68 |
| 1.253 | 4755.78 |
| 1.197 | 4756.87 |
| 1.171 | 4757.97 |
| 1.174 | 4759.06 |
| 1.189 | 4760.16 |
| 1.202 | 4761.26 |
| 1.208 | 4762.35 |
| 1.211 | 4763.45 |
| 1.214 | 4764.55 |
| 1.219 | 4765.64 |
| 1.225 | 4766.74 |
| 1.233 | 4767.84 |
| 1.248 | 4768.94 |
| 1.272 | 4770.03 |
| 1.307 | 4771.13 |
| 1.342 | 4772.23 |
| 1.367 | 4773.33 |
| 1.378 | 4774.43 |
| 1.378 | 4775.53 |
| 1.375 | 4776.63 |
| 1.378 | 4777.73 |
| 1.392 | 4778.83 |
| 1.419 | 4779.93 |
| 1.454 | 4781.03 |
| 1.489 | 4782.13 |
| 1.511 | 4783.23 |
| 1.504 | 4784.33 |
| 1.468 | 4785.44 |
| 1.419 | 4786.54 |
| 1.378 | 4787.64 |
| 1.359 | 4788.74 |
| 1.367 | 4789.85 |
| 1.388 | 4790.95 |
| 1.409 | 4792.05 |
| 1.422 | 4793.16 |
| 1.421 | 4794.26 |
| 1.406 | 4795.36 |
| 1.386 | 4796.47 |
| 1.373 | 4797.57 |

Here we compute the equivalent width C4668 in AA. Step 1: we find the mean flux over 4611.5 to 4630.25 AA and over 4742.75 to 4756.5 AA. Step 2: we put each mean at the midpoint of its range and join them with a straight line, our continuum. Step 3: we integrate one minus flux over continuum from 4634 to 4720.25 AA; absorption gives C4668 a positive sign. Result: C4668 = 7.2 AA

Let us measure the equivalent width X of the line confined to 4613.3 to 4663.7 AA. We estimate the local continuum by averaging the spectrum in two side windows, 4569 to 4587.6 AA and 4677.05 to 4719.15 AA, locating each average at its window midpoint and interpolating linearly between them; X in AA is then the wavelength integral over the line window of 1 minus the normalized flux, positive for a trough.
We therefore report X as -1.9 AA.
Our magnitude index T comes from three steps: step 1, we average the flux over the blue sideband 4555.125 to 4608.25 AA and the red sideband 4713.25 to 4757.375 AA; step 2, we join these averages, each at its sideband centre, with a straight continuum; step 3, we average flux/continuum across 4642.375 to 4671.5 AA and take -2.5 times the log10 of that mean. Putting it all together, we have 0.046 mag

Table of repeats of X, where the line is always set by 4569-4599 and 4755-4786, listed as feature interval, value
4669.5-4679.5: 1.1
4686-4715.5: 2.1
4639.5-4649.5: 0.7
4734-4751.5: -1.1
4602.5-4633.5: -0.7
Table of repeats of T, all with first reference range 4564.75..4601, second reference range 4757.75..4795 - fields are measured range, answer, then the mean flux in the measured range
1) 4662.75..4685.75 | 0.08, 1.22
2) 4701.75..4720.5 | 0.11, 1.19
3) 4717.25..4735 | 0.05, 1.27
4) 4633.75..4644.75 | 0.04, 1.26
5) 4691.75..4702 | 0.12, 1.18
